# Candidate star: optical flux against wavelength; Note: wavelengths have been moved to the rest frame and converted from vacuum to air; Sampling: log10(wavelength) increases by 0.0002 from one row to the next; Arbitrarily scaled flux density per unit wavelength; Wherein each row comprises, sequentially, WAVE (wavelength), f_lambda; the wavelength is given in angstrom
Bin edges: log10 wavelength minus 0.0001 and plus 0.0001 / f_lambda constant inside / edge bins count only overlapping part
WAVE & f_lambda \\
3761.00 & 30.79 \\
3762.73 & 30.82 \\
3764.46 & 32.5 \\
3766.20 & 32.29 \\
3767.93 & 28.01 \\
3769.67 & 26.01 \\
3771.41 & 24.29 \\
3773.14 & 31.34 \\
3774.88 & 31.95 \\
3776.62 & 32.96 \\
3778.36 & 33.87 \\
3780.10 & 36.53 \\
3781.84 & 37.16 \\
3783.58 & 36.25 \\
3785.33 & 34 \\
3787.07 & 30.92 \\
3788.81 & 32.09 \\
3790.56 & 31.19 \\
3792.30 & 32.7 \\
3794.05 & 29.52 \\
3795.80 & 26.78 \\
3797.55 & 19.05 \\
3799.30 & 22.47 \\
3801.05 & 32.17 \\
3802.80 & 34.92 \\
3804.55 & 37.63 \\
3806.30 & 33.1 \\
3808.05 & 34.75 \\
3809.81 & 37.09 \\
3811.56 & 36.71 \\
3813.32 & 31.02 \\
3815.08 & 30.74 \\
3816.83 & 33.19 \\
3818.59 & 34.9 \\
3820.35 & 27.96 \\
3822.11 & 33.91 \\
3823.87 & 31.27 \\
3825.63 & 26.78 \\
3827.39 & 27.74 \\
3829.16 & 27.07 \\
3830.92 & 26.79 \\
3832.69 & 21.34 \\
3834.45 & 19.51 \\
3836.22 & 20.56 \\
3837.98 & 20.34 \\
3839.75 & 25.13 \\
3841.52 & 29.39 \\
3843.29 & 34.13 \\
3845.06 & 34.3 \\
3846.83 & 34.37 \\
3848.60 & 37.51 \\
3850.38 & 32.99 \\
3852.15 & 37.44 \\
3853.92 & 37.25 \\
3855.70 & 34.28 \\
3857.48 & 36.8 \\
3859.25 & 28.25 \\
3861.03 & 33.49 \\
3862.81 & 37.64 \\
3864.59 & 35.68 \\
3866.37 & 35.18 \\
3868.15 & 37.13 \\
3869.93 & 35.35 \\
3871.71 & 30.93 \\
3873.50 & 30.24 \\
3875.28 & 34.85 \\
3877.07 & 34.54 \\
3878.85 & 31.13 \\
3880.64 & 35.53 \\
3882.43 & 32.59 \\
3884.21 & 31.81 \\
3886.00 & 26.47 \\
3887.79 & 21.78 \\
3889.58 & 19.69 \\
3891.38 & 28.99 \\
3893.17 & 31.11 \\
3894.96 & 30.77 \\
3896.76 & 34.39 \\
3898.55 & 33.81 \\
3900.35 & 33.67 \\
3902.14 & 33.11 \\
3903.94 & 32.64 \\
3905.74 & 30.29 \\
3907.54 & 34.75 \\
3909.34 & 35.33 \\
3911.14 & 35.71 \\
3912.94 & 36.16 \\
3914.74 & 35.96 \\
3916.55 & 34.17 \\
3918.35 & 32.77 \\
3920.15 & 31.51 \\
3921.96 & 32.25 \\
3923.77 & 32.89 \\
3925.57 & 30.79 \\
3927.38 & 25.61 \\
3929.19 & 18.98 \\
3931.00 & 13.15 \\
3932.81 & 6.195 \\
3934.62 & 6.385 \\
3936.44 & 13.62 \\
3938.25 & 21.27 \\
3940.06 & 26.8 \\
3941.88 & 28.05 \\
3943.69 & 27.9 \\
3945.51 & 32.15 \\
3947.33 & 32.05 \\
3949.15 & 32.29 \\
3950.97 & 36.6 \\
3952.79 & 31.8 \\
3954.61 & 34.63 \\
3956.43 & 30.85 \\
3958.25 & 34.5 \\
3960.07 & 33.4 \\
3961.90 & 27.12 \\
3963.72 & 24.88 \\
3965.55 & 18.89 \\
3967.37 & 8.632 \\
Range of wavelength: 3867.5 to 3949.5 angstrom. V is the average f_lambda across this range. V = 29.2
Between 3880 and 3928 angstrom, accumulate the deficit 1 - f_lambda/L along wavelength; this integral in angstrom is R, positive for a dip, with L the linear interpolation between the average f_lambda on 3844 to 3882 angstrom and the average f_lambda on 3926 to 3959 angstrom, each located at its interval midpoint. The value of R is -3.4 angstrom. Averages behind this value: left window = 34.5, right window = 25.2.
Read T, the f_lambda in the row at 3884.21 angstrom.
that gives 31.81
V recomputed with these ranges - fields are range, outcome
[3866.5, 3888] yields 32.3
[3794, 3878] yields 31.4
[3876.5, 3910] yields 31.1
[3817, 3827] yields 31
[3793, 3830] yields 30.9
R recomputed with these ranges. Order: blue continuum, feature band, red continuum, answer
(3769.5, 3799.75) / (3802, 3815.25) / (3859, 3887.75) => -1.43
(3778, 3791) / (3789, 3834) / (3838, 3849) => 3.39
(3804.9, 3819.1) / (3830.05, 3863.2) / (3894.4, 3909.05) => 3.10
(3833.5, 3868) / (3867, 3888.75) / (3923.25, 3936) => -3.58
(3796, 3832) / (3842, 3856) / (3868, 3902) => -1.87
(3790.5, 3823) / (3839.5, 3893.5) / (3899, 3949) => -4.98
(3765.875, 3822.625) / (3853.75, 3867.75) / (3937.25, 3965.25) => -1.71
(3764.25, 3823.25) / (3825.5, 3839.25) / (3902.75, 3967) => 3.20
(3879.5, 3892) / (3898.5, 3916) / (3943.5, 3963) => -2.80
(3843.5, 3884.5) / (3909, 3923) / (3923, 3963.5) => -2.49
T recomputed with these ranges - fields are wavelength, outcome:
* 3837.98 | 20.34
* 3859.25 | 28.25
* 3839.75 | 25.13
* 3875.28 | 34.85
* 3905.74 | 30.29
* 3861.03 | 33.49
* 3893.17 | 31.11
